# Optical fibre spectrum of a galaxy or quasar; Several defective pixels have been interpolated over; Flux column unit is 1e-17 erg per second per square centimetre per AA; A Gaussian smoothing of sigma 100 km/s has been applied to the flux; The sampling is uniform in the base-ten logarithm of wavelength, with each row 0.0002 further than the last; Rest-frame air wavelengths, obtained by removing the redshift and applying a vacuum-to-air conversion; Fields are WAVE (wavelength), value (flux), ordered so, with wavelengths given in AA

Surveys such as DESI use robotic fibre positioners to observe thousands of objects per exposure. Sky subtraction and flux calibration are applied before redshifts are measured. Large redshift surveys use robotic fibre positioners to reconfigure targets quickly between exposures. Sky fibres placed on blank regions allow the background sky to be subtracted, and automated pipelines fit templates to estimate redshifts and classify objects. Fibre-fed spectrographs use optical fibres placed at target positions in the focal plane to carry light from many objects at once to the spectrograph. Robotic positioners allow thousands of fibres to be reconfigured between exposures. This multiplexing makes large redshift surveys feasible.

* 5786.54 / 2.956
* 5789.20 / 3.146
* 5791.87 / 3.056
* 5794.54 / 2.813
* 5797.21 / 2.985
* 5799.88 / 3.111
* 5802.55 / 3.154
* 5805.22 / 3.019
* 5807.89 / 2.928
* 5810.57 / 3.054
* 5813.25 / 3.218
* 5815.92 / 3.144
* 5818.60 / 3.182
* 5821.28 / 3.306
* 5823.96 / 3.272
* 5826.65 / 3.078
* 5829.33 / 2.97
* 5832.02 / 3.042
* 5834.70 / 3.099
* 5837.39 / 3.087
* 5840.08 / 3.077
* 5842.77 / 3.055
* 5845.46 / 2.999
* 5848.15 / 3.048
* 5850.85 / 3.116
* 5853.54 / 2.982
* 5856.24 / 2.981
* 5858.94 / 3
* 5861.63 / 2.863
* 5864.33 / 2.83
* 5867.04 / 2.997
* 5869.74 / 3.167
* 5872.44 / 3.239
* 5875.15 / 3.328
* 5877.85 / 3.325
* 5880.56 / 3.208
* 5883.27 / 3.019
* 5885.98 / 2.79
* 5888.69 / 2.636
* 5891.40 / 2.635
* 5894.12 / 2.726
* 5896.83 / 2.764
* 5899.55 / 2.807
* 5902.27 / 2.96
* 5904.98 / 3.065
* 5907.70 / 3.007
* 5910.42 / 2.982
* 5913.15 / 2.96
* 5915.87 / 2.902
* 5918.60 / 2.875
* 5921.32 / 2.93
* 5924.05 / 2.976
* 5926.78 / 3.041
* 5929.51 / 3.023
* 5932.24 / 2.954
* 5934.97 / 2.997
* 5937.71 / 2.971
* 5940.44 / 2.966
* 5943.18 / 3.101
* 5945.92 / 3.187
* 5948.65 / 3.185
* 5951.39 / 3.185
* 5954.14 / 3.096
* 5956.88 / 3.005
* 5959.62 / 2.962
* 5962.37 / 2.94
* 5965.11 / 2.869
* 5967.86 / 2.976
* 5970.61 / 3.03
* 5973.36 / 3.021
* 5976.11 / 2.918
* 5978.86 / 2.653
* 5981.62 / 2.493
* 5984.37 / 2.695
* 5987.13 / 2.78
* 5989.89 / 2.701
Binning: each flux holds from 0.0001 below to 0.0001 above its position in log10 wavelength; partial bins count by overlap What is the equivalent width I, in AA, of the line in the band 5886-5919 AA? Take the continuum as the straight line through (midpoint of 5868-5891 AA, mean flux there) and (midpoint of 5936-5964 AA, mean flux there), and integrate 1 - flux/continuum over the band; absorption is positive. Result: 2.2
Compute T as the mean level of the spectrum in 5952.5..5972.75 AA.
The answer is 2.99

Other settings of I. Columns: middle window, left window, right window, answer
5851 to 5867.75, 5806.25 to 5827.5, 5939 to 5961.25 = 0.9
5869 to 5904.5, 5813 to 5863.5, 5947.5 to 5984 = 0.7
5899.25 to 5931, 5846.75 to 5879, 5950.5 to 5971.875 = 0.7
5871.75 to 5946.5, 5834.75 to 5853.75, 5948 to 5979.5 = 1.2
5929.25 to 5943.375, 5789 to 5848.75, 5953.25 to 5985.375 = -0.3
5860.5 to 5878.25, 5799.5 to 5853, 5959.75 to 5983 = -0.4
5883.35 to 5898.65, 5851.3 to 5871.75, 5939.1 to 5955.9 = 1.5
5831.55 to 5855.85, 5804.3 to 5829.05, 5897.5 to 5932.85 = 0.2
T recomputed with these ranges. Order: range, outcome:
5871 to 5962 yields 2.99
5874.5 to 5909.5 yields 2.94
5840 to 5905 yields 2.98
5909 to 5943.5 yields 2.97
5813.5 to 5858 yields 3.09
